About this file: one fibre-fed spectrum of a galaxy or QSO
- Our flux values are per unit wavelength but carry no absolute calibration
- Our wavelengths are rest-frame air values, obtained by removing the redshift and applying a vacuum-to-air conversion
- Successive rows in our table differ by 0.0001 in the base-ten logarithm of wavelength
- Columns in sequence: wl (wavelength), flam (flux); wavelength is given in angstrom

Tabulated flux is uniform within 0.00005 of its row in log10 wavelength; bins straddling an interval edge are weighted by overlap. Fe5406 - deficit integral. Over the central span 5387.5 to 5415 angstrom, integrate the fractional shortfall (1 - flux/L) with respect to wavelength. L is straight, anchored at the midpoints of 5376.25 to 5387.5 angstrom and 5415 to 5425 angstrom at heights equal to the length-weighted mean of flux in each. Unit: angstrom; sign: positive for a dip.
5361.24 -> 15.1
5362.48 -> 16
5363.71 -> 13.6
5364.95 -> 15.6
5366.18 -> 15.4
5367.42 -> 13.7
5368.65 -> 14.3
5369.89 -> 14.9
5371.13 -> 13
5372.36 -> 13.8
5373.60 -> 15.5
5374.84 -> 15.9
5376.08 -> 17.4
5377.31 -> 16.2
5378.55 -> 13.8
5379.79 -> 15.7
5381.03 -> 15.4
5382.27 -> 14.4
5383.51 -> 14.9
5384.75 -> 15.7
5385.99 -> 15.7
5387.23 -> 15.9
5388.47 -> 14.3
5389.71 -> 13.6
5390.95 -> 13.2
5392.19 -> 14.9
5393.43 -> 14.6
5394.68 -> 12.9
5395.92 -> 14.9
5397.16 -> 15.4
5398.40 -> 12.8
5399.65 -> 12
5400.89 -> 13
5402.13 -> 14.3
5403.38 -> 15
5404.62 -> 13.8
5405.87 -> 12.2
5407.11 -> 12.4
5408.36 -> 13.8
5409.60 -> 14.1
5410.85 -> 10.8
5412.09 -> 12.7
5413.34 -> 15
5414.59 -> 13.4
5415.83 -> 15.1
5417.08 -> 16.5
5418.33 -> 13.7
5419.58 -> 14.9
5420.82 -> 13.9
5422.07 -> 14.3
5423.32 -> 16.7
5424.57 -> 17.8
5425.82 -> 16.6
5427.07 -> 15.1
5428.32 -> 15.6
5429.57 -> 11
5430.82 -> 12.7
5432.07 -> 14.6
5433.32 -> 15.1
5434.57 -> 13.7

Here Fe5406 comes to 3.0 angstrom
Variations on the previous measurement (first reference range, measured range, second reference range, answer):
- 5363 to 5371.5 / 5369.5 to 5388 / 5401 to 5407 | -1.4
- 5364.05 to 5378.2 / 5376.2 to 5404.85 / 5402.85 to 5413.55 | -0.9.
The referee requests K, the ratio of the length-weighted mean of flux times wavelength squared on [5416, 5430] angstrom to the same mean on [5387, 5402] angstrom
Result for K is 1.10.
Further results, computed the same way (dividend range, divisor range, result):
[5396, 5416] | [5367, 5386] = 0.91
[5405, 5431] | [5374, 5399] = 0.97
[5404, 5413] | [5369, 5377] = 0.87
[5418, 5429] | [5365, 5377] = 1.05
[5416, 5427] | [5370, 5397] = 1.06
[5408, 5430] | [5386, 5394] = 1.01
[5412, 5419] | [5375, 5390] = 0.96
